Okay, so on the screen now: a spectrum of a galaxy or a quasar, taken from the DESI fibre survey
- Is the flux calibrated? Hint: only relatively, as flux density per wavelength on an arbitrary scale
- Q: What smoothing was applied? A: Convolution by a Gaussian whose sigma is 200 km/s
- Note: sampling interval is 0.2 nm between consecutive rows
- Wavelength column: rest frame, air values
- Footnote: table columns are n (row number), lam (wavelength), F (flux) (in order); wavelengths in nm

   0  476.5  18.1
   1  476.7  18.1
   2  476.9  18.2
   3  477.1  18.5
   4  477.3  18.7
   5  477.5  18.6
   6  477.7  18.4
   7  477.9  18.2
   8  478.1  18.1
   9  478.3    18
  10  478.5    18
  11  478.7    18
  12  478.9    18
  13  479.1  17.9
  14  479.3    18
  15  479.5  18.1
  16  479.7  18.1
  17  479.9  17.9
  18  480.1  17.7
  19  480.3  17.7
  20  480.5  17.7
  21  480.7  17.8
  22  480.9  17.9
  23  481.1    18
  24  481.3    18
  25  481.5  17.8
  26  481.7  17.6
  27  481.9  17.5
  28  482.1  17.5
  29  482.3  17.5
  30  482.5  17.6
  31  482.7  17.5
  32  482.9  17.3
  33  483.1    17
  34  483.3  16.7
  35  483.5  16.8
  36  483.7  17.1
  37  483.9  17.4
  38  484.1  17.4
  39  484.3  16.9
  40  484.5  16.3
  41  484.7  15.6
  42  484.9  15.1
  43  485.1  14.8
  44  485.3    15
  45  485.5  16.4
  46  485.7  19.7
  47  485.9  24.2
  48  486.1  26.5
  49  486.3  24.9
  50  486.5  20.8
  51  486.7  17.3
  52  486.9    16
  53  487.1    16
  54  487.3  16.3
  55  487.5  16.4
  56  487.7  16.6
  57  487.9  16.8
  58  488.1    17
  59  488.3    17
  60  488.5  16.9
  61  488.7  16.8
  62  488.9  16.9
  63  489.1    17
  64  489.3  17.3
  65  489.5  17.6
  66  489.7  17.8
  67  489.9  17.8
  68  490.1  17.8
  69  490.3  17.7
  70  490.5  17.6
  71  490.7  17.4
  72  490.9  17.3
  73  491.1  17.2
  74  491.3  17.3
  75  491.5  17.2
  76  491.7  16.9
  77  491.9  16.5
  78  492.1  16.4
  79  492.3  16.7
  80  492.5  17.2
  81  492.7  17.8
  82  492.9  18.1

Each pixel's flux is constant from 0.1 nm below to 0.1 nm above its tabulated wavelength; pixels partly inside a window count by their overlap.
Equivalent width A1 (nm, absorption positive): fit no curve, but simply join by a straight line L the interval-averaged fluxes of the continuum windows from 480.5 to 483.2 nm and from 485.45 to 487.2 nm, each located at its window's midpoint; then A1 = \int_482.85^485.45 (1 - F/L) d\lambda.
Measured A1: 0.35 nm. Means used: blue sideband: 17.6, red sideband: 20.3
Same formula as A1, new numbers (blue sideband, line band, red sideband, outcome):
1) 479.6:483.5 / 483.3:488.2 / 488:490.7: -0.09 nm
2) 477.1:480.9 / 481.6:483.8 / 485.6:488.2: 0.15 nm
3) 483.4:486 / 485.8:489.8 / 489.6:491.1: -0.21 nm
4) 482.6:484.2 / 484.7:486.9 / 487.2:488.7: -0.29 nm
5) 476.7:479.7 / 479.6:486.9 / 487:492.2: -0.11 nm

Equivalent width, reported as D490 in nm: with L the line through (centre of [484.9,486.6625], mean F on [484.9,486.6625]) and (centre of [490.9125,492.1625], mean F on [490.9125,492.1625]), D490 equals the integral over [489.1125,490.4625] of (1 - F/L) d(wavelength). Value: 0.02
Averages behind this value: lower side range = 19.9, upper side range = 17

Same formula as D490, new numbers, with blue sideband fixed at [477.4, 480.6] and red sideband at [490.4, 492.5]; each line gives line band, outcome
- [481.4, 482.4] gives 0.01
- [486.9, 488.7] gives 0.08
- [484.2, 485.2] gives 0.10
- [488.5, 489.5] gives 0.01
